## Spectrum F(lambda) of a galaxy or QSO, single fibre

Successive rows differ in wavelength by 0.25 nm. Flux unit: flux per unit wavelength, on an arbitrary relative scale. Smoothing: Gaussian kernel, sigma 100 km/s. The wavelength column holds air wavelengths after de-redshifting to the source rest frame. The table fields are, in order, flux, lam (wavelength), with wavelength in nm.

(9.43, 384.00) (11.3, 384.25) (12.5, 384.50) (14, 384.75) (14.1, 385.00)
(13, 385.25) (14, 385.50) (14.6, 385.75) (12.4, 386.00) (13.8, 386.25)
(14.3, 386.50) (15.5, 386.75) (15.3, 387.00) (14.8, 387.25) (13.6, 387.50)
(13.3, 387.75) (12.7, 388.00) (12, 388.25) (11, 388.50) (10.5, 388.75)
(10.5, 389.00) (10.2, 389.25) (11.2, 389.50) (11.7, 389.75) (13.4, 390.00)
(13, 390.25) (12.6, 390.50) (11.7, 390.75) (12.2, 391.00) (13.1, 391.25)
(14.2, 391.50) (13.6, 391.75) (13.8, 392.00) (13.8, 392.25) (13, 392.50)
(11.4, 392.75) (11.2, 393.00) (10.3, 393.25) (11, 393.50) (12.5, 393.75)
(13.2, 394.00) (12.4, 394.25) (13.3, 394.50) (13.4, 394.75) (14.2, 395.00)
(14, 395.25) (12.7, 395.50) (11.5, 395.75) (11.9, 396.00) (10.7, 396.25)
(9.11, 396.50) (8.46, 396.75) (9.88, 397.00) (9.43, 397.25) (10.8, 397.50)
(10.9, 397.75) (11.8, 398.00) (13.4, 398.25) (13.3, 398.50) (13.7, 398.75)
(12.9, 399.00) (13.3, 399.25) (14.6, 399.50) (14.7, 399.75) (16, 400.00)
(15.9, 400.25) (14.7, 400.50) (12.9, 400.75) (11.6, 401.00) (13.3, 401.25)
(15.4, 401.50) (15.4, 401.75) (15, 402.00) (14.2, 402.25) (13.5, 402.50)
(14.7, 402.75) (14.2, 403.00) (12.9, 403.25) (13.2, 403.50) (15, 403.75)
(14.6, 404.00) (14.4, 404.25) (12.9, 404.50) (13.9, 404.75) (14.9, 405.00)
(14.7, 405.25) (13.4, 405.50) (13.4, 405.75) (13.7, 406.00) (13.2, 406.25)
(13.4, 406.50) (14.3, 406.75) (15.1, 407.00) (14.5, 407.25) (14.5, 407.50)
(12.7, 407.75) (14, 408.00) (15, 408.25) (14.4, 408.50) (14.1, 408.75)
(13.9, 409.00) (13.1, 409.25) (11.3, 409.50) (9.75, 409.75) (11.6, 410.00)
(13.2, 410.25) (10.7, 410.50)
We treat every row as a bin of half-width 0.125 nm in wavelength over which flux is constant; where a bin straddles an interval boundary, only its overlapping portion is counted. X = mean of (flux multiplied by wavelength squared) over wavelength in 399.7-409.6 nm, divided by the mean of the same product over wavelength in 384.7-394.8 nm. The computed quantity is 1.18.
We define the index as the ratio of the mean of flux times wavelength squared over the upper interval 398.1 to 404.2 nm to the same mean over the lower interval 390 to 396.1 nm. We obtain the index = 1.2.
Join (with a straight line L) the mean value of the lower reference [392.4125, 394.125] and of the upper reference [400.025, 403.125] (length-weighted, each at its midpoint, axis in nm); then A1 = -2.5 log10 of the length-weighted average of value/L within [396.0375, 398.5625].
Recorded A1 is 0.21 mag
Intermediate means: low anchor 11.8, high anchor 14.3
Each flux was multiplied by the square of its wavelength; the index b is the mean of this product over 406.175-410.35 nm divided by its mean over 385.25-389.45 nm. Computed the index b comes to 1.15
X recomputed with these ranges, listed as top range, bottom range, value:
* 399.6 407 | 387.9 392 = 1.24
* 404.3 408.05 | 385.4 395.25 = 1.18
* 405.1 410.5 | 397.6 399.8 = 1.07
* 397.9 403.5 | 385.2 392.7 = 1.15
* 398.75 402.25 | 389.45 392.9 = 1.17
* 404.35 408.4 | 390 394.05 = 1.20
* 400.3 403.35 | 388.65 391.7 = 1.23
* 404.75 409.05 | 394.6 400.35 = 1.18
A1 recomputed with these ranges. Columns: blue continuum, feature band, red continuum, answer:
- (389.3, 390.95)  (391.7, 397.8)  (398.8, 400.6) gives 0.12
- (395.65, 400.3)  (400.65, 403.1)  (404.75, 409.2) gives -0.08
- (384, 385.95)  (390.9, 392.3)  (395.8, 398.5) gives -0.14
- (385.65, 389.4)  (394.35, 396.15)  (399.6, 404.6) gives 0.05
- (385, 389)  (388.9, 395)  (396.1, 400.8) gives 0.04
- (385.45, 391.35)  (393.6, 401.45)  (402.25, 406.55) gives 0.07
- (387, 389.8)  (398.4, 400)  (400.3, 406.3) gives -0.04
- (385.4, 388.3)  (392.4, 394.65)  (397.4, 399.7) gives 0.11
